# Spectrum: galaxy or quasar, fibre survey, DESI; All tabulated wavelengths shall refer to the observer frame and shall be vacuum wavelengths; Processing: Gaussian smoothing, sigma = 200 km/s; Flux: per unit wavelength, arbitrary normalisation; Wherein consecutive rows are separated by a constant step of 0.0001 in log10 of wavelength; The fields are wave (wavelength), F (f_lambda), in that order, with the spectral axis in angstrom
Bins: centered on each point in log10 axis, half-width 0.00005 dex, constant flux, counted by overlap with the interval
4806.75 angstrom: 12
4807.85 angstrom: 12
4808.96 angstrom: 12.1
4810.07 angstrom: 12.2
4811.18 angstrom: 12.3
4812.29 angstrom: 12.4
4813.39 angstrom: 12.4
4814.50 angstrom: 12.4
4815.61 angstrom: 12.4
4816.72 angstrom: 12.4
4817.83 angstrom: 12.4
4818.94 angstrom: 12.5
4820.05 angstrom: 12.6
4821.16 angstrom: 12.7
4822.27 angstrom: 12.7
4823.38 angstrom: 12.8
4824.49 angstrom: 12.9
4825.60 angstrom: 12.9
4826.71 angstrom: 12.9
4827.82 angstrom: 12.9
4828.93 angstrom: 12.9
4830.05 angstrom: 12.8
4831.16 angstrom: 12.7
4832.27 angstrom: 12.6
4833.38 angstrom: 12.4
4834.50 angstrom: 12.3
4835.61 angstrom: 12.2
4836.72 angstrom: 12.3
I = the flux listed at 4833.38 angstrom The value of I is 12.4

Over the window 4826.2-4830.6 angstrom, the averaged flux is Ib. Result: 12.9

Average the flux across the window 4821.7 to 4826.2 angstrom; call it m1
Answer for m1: 12.8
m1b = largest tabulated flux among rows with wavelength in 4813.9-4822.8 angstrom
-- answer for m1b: 12.7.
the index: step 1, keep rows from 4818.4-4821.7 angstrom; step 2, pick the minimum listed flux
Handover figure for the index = 12.5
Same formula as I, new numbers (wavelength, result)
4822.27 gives 12.7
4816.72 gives 12.4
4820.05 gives 12.6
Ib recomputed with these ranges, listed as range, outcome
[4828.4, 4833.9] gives 12.7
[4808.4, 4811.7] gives 12.2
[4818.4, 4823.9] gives 12.7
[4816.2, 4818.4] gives 12.4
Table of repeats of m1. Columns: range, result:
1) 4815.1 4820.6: 12.5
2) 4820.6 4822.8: 12.7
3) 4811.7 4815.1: 12.4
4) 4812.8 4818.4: 12.4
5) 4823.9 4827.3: 12.9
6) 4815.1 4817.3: 12.4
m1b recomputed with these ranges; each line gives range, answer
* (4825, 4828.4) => 12.9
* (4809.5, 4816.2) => 12.4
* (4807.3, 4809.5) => 12.1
